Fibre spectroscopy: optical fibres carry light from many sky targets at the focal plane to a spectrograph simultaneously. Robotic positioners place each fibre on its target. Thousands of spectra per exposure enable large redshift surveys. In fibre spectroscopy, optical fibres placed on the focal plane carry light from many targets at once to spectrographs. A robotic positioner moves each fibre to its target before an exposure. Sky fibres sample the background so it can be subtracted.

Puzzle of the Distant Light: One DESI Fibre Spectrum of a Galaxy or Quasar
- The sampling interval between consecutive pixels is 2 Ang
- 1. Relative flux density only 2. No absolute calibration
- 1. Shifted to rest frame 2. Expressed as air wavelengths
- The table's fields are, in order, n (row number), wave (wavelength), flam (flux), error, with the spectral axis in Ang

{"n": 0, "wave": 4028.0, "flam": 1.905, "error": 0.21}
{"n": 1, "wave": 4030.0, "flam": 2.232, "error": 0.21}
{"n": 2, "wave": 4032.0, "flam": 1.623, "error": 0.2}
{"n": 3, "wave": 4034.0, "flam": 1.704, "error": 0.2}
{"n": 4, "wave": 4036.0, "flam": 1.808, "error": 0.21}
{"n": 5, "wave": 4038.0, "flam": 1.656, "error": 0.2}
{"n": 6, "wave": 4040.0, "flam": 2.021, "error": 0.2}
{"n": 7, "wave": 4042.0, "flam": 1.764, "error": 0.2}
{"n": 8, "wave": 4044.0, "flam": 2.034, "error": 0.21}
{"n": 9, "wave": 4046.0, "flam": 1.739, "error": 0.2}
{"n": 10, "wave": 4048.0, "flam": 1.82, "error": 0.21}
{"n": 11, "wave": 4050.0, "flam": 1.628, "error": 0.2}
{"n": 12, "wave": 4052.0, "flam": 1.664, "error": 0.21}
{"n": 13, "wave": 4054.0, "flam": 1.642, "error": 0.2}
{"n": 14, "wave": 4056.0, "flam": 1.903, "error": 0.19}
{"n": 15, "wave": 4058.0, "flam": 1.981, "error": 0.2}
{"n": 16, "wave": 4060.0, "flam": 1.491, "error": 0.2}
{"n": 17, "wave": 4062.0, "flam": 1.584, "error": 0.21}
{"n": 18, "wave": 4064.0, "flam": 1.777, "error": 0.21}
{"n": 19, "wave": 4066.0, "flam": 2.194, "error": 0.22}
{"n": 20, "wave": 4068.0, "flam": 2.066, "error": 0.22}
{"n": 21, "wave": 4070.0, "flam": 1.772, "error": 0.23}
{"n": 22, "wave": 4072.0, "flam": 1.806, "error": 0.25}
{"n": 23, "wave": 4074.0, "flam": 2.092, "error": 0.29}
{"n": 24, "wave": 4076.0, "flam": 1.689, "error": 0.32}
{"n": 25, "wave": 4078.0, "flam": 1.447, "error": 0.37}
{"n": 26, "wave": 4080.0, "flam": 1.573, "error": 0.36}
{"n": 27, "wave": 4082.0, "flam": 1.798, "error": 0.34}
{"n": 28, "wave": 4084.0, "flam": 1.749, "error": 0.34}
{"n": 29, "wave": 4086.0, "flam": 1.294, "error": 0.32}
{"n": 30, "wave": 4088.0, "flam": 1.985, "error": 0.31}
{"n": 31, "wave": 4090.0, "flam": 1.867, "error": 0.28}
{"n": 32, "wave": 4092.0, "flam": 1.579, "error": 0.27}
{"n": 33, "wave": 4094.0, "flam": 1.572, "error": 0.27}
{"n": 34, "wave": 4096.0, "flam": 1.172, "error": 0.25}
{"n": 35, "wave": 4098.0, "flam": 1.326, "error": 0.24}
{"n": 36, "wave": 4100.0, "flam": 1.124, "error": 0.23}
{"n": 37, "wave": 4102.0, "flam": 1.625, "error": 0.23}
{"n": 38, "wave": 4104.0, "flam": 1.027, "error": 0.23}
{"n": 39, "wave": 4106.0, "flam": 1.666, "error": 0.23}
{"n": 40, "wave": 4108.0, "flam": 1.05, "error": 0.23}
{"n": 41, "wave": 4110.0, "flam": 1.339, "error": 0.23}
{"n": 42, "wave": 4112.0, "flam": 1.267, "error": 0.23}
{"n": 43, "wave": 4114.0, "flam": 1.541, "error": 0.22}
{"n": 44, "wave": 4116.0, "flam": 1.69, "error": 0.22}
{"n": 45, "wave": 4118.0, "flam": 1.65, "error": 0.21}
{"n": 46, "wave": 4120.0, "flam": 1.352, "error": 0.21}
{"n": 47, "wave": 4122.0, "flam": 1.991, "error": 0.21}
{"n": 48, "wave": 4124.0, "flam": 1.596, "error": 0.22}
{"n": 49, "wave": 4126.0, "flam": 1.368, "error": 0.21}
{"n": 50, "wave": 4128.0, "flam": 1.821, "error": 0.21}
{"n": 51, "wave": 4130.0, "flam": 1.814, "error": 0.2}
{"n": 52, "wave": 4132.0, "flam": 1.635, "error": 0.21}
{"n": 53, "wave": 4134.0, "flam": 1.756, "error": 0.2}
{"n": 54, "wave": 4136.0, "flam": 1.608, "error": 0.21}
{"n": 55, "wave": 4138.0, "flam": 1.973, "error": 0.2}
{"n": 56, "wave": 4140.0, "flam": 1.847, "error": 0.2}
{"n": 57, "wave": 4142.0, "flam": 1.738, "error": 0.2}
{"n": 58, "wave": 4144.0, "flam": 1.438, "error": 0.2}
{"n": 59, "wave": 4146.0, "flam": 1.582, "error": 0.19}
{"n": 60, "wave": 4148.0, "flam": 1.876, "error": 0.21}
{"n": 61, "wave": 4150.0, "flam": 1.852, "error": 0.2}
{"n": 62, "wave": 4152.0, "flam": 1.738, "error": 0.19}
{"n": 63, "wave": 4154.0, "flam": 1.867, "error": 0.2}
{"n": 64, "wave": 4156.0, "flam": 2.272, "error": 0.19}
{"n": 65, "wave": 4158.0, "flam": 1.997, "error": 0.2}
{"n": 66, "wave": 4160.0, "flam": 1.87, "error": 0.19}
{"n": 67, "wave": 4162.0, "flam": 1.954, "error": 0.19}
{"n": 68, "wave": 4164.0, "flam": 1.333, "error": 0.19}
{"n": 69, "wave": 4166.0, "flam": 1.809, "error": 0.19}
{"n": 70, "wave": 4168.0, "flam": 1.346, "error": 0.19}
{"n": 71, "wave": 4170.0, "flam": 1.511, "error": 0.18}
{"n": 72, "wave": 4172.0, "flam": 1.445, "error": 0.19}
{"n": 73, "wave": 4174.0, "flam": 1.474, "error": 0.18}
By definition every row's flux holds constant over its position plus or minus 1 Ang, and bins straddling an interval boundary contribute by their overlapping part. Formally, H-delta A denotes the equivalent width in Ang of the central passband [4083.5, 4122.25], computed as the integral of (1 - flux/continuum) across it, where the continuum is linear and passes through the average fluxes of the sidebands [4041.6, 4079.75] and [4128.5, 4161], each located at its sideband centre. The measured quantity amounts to 6.8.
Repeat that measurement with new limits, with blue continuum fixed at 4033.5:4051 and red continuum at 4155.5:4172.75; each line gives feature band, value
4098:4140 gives 4.78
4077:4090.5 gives 0.80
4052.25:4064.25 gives 0.44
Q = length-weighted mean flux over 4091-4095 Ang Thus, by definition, 1.58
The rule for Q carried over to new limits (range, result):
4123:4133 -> 1.65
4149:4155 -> 1.82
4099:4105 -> 1.26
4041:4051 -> 1.8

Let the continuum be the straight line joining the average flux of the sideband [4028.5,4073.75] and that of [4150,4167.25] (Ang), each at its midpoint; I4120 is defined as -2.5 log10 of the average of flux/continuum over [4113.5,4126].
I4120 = 0.14 mag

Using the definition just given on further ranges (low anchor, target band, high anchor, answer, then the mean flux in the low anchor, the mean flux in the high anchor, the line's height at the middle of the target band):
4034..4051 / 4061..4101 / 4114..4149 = 0.051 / 1.8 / 1.69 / 1.75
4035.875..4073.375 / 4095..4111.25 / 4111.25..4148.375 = 0.307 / 1.81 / 1.66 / 1.71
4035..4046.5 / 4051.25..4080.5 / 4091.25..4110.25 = -0.097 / 1.84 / 1.35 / 1.63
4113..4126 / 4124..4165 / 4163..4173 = -0.141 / 1.62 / 1.49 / 1.55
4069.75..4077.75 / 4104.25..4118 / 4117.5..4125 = 0.183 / 1.81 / 1.65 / 1.68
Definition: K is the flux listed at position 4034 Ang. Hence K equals 1.704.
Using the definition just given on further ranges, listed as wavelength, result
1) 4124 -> 1.596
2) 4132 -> 1.635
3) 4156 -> 2.272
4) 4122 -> 1.991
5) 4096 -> 1.172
